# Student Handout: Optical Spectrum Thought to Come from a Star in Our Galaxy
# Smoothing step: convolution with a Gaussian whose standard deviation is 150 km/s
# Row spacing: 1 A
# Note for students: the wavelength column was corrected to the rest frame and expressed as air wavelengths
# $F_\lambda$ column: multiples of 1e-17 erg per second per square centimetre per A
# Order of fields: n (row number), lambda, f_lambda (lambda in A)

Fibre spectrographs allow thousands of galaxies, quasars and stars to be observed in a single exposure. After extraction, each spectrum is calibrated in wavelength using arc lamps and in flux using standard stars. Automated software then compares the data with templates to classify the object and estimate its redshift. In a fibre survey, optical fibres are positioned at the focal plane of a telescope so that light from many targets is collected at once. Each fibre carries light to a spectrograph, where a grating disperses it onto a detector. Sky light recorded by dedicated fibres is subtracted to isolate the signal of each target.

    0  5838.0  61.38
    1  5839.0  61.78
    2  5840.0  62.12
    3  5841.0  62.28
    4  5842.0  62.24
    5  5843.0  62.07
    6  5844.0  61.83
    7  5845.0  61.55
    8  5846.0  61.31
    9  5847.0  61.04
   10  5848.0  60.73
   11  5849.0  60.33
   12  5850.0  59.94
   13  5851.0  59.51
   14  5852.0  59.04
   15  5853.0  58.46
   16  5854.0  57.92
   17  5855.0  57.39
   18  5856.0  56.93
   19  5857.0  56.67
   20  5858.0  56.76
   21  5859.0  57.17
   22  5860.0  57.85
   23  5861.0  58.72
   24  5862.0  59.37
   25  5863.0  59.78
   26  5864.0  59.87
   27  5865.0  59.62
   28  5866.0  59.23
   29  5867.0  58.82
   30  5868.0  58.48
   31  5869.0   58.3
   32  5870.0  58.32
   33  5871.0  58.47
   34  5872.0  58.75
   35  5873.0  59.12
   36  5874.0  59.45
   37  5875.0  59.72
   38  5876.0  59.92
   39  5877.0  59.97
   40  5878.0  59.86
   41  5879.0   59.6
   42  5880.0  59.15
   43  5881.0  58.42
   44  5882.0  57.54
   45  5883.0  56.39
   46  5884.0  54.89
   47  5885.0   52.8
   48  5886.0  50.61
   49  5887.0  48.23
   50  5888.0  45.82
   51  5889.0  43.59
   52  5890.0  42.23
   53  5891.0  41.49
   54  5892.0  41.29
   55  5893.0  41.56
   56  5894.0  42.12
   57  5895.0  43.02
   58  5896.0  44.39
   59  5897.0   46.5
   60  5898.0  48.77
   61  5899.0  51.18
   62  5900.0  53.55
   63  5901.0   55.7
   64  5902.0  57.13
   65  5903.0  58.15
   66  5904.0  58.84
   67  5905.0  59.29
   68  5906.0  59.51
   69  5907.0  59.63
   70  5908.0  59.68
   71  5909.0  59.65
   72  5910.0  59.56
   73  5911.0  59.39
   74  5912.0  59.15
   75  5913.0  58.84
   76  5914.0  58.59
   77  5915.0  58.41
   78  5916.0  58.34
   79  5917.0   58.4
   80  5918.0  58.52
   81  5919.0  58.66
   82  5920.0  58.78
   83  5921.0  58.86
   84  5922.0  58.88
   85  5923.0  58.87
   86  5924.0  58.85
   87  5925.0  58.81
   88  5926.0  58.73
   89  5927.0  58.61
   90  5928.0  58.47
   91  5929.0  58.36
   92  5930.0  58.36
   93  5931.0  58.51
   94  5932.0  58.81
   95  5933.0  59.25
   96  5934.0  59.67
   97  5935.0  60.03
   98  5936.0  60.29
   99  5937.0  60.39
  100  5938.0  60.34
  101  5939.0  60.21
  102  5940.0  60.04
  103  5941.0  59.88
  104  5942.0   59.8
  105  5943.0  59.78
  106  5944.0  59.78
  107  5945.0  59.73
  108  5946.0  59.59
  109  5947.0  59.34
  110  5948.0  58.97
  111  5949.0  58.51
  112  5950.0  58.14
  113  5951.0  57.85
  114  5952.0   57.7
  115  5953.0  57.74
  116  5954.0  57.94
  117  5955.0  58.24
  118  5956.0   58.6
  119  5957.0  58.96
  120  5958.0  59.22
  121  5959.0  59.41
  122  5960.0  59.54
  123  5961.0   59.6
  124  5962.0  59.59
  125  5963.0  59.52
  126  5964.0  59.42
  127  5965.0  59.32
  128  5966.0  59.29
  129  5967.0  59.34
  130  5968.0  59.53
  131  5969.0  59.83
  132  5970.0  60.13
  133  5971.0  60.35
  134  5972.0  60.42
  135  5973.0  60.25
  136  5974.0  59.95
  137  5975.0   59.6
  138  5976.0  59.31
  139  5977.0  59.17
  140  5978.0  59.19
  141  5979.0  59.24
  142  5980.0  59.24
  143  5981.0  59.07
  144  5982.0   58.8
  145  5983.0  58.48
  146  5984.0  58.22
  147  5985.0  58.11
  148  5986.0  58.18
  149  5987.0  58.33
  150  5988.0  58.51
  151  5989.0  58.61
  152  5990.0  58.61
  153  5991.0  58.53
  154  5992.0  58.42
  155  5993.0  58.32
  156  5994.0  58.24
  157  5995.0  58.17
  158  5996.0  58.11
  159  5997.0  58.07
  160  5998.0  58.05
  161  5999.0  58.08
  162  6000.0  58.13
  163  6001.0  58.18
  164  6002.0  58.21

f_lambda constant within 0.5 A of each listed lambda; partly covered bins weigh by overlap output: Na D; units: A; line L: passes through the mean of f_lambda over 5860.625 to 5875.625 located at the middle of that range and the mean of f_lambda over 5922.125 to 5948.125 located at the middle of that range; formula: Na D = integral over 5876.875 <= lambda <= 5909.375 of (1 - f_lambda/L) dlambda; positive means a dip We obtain 3.8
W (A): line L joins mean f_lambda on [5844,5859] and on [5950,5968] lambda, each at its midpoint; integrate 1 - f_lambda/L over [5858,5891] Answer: 1.5 A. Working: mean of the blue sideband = 59.1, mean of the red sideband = 58.9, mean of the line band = 56.3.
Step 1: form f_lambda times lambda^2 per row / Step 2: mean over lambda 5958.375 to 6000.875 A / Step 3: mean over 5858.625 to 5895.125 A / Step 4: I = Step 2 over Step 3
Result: 1.12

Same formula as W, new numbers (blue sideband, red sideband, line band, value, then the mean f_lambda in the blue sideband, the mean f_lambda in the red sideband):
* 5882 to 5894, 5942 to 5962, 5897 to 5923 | -3.17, 47.4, 58.9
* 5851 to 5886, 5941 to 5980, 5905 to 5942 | -0.20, 58.2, 59.3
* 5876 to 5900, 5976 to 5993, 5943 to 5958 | -0.81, 50.3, 58.7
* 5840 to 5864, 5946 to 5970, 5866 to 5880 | 0.08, 59.6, 59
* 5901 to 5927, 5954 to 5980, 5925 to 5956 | 0.02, 58.8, 59.4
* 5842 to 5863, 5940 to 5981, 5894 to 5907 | 1.42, 59.3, 59.3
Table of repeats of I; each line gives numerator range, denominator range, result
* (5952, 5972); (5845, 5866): 1.04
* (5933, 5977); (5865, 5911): 1.12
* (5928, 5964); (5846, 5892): 1.07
